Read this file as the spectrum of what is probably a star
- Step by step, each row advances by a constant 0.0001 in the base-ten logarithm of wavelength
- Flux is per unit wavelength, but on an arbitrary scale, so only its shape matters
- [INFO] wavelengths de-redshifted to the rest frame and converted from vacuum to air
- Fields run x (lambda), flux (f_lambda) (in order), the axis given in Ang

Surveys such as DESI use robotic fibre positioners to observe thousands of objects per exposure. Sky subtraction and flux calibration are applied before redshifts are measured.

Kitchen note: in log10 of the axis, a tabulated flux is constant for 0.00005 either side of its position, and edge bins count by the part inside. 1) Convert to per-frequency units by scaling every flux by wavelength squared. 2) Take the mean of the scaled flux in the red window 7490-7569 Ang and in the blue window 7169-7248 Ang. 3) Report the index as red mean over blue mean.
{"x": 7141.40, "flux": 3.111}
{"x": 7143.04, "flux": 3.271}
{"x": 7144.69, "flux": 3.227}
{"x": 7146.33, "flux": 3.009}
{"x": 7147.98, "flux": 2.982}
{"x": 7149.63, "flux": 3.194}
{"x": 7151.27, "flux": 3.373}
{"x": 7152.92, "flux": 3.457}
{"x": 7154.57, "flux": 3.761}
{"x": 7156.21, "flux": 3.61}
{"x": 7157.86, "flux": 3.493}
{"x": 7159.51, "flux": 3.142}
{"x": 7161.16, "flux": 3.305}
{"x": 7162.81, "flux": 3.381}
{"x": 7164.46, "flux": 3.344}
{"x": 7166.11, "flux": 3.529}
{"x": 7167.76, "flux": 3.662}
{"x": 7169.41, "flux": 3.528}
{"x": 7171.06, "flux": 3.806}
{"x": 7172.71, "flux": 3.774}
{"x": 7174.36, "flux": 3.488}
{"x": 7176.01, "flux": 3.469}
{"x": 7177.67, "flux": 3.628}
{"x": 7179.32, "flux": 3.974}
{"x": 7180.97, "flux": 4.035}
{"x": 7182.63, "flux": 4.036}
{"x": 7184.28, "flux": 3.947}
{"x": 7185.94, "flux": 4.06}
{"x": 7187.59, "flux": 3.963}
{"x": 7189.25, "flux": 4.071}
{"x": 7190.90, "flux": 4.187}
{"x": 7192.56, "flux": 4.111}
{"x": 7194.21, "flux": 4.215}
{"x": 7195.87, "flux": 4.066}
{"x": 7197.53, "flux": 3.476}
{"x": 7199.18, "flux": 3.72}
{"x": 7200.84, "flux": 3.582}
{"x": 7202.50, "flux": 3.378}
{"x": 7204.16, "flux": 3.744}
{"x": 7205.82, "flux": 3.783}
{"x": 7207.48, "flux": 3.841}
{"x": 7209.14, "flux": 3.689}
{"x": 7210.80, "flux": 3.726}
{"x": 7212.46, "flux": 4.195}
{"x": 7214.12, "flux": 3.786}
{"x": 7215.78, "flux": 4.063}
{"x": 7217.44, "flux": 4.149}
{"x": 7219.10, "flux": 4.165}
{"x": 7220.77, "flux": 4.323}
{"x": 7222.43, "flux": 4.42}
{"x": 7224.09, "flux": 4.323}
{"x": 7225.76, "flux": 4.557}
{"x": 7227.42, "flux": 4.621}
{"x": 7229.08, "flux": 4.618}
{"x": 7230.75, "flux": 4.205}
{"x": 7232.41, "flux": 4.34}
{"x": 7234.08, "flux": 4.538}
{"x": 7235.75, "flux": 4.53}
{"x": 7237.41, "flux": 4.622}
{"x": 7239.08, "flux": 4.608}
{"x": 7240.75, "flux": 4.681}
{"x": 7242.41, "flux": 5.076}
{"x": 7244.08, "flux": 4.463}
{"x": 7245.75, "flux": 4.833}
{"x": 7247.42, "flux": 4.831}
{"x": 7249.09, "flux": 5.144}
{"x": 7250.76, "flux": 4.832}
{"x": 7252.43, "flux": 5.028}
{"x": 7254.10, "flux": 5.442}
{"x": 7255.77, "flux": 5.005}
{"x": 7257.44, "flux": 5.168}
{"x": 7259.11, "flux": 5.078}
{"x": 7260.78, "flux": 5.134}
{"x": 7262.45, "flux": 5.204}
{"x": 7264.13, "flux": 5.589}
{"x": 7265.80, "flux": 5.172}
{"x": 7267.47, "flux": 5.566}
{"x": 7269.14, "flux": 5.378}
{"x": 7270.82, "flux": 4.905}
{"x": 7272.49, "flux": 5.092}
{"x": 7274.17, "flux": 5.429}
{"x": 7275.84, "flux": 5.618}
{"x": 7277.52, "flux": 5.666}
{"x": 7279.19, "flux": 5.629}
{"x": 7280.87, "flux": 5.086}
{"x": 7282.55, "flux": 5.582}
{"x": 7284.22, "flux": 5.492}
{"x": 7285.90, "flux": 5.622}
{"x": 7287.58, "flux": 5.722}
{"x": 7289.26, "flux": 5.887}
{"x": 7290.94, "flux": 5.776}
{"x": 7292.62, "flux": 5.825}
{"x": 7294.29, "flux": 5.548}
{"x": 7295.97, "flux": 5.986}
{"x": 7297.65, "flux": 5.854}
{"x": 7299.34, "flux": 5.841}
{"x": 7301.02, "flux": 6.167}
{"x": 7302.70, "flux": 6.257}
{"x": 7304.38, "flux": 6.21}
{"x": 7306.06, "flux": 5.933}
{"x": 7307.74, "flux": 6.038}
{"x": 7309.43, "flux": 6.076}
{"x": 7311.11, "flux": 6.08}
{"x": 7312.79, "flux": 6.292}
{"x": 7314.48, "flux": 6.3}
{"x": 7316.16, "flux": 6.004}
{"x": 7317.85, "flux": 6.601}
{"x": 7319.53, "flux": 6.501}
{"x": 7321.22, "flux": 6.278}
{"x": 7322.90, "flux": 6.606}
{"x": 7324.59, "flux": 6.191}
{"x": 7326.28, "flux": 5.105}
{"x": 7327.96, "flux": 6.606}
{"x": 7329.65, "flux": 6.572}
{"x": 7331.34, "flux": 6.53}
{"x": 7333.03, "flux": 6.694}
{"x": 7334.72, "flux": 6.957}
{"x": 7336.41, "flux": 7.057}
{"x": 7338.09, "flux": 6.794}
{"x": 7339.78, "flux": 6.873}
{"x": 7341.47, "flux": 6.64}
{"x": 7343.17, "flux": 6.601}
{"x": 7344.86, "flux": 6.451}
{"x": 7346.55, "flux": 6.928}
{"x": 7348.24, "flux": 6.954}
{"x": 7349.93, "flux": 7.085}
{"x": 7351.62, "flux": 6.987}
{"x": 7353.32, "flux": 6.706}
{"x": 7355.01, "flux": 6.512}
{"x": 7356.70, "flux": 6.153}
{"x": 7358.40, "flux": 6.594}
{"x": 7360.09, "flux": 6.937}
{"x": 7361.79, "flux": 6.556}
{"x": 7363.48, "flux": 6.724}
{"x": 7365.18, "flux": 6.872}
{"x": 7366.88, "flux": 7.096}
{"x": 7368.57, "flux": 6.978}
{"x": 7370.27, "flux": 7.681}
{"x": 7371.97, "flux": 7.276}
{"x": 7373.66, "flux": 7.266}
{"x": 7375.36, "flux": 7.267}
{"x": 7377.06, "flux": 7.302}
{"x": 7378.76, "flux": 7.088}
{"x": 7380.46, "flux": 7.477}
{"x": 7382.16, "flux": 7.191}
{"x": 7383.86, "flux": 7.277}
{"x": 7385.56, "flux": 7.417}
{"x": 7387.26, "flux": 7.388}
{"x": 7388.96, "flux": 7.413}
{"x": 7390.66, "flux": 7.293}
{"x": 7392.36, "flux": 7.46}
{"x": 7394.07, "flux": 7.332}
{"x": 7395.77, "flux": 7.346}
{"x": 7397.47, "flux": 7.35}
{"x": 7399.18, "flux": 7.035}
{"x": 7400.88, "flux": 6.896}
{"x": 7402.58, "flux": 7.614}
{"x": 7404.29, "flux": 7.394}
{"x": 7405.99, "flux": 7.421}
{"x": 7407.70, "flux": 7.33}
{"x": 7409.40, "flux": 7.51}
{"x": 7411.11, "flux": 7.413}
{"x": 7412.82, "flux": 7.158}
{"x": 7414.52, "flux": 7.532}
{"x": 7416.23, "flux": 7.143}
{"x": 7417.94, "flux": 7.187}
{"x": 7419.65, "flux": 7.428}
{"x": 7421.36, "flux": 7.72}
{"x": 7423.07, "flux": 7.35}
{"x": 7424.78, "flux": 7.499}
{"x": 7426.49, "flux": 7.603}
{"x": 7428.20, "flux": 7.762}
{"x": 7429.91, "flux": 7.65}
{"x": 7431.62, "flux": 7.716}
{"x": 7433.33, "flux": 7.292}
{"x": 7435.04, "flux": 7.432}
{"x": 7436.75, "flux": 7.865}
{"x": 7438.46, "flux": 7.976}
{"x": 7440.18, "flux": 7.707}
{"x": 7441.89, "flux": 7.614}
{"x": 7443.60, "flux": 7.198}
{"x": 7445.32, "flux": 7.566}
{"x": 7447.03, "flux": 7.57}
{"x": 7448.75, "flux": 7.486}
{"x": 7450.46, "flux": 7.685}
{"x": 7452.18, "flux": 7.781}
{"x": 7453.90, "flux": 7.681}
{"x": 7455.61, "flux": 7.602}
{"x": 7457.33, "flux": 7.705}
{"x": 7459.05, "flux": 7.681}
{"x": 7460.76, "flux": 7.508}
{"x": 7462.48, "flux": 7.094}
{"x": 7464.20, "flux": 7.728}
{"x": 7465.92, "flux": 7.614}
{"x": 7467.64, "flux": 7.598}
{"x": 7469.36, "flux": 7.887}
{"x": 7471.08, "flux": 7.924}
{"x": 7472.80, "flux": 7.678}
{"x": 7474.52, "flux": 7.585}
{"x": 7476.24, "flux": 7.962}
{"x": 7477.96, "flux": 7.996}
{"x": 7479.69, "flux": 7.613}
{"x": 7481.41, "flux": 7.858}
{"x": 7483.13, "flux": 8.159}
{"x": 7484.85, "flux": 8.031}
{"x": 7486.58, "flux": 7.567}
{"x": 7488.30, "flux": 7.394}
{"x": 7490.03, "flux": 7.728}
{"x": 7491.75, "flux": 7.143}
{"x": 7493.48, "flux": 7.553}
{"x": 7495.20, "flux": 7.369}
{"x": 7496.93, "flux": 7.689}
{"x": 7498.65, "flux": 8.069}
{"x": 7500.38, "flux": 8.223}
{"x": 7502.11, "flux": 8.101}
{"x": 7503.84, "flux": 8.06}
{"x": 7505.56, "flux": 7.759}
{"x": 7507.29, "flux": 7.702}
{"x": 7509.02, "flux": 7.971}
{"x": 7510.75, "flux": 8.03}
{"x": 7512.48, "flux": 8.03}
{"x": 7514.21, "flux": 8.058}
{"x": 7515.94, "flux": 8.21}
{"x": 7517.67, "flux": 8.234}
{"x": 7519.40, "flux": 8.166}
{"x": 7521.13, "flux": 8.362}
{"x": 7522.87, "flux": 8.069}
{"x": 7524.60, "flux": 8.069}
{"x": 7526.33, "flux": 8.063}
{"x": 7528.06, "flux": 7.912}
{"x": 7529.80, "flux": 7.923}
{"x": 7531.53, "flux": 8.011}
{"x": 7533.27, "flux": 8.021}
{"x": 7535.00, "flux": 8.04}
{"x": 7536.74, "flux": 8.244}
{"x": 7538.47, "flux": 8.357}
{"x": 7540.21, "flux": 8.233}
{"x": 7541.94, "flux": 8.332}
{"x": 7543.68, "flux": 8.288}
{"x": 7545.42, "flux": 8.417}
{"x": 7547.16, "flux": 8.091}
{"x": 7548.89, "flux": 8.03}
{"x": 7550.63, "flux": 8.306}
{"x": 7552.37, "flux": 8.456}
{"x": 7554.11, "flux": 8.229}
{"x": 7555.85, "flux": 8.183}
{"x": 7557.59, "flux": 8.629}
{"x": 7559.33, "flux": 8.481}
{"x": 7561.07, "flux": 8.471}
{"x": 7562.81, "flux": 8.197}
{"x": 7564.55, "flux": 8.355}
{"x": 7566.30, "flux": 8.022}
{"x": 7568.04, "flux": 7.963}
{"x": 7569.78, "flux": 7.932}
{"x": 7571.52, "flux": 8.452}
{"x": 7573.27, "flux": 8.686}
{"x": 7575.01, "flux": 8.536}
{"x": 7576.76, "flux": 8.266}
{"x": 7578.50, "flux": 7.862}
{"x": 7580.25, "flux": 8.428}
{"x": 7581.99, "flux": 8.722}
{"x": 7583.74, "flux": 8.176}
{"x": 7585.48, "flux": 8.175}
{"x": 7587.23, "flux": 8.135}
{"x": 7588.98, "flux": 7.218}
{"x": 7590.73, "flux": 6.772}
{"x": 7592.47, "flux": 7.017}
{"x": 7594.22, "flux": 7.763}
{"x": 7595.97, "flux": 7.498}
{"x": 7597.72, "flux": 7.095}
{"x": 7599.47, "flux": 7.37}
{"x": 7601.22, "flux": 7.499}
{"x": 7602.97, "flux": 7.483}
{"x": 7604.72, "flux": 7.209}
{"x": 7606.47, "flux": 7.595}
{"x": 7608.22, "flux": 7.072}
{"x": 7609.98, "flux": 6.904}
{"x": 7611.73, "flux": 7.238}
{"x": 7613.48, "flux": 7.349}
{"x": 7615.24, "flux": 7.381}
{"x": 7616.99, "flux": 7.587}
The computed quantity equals 2.15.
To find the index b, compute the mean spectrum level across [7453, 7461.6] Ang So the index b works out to 7.64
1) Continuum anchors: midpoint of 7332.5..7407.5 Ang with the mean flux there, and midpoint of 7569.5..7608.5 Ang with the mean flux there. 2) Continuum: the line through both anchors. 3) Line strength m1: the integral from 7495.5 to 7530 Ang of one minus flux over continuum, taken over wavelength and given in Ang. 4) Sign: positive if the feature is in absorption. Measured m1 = -2.3 Ang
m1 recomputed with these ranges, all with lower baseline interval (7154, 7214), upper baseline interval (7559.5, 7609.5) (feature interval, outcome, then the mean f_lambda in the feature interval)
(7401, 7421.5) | -4.38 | 7.37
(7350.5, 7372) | -4.92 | 6.84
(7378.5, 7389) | -2.78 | 7.33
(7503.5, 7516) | -1.54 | 7.96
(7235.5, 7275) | -4.98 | 5.04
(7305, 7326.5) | -4.60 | 6.18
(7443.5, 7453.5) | -1.73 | 7.57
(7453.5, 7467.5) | -2.11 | 7.58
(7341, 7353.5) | -3.19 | 6.8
